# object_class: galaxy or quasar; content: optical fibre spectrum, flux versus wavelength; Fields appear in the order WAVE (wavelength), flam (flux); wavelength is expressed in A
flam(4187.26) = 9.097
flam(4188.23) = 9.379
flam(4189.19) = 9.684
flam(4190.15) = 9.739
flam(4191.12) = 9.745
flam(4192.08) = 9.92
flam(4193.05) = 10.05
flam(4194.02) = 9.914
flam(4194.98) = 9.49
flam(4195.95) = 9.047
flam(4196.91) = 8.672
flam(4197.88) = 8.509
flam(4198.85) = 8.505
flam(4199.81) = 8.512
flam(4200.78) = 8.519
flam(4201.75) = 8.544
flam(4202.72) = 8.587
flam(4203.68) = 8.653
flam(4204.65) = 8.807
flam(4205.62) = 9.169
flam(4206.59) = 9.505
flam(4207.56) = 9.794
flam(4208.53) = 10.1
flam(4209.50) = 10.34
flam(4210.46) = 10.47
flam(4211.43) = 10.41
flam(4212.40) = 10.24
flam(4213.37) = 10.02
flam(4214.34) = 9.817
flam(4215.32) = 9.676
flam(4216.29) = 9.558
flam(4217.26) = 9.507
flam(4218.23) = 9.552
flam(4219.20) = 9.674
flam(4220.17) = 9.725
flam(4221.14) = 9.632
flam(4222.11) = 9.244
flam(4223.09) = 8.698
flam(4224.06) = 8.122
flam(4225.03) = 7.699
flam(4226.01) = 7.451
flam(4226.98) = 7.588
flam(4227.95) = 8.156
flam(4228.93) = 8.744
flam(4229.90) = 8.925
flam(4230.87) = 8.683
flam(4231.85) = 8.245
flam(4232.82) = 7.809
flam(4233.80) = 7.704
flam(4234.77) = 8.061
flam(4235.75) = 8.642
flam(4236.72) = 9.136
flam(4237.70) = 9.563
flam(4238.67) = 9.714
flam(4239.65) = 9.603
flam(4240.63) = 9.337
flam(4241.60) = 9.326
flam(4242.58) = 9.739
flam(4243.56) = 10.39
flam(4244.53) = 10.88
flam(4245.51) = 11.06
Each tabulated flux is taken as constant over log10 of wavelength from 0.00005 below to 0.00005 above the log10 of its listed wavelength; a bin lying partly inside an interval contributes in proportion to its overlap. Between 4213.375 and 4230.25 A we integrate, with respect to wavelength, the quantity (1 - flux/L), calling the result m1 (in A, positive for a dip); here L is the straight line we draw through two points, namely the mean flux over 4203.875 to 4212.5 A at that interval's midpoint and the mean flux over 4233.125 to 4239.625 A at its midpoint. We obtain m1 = 0.7 A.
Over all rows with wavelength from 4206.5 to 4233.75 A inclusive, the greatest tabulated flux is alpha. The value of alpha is 10.47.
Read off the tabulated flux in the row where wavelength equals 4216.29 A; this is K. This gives 9.558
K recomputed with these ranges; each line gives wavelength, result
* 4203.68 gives 8.653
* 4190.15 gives 9.739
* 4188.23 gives 9.379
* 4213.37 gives 10.02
